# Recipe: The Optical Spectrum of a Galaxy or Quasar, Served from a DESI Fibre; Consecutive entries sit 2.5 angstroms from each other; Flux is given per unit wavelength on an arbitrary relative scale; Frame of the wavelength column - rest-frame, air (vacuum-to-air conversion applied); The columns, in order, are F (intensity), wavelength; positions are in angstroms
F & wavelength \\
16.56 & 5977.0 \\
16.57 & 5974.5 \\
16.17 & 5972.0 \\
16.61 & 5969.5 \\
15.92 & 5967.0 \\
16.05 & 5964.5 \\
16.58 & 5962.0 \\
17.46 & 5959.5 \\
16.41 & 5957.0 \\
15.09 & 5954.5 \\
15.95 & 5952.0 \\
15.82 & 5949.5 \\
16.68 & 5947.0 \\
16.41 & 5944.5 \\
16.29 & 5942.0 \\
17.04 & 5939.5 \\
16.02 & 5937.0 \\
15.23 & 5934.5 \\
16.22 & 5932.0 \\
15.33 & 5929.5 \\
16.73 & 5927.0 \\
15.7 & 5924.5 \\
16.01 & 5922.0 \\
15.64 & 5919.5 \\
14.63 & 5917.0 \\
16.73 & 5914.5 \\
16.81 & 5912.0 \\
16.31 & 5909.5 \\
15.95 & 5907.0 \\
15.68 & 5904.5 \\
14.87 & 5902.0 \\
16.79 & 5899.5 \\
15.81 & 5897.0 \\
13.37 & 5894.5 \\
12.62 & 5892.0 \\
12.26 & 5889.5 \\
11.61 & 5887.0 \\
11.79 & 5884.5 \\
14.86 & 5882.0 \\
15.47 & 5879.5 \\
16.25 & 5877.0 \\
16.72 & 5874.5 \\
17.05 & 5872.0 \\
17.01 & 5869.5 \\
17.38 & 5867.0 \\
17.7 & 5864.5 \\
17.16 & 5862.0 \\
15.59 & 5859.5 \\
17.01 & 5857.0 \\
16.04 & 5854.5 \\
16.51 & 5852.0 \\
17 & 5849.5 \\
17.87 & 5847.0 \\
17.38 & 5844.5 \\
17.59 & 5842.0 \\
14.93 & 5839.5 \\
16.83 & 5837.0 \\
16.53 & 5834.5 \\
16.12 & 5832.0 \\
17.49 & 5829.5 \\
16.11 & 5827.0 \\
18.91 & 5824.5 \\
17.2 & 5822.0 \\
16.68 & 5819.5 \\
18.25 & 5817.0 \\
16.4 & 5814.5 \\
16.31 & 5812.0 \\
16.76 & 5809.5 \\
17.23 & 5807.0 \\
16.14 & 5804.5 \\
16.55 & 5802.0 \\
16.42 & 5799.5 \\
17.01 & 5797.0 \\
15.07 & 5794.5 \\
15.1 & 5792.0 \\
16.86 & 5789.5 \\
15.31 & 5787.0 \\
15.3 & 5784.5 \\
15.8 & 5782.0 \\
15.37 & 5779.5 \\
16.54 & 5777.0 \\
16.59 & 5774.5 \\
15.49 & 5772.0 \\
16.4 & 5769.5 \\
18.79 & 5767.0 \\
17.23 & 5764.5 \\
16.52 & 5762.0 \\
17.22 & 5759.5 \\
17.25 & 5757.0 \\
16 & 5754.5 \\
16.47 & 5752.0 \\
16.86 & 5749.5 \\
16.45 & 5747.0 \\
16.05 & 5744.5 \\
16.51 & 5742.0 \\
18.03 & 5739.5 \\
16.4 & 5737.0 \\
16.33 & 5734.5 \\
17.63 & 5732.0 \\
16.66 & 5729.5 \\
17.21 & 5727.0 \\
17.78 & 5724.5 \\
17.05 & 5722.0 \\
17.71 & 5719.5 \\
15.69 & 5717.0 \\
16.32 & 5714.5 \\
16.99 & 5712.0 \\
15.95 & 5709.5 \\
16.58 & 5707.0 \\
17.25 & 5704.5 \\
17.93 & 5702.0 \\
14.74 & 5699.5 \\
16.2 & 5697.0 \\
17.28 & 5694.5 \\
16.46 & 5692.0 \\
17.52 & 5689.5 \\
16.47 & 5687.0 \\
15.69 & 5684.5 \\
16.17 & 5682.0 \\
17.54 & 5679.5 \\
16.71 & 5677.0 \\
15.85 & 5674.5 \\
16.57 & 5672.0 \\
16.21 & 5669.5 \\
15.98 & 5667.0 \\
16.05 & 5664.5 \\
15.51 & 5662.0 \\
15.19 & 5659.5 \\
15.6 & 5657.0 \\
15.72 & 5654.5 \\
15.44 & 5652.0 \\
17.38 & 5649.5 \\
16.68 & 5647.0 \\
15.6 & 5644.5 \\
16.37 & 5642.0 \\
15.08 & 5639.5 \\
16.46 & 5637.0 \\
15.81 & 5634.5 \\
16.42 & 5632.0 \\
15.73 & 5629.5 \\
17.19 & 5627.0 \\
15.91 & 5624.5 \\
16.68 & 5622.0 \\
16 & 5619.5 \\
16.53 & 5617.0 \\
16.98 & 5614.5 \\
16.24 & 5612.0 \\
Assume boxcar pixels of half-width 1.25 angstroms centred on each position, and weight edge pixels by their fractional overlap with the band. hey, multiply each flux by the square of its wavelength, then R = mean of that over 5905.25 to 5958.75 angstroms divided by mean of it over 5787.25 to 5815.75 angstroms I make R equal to 1.03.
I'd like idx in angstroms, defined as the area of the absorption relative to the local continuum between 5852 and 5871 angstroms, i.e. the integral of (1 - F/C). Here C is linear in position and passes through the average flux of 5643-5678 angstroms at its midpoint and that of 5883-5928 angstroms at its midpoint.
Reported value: -2.10 angstroms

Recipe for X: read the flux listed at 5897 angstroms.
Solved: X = 15.81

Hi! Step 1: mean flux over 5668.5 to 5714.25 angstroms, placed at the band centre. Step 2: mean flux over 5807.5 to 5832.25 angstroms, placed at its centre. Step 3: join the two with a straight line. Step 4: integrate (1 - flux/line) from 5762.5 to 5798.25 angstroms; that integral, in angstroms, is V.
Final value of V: 1.5 angstroms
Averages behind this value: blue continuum 16.6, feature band 16.2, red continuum 17.1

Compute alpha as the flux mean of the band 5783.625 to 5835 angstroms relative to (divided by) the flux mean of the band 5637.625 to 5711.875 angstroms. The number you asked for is 1.0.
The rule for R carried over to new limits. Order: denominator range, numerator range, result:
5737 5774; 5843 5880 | 1.04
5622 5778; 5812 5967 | 1.04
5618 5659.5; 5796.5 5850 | 1.12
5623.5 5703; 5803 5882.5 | 1.10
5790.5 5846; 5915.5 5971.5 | 1.01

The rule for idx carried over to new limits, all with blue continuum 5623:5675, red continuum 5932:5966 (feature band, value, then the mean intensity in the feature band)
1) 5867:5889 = 1.4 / 15.1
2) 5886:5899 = 2.3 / 13.4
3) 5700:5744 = -2.2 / 16.9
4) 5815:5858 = -2.1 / 17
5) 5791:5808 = -0.1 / 16.2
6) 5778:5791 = 0.3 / 15.7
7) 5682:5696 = -0.5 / 16.6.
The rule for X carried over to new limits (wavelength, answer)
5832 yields 16.12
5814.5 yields 16.4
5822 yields 17.2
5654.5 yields 15.72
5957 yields 16.41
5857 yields 17.01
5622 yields 16.68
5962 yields 16.58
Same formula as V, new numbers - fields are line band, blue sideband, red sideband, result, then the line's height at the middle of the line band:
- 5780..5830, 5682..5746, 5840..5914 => -0.9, 16.2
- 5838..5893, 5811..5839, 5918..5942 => 2.5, 16.6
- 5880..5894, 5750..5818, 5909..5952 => 2.9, 16.2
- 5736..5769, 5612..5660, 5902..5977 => -1.5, 16.1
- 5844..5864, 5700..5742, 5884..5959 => -1.1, 15.9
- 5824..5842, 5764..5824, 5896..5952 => -0.4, 16.3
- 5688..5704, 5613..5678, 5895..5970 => -0.6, 16.1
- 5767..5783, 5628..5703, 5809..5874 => 0.4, 16.6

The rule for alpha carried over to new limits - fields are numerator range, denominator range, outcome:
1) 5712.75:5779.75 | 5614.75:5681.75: 1.04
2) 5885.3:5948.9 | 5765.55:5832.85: 0.93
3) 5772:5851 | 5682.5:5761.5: 0.99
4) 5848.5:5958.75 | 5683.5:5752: 0.94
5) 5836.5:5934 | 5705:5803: 0.96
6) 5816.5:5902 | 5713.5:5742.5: 0.95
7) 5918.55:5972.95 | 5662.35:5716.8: 0.98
